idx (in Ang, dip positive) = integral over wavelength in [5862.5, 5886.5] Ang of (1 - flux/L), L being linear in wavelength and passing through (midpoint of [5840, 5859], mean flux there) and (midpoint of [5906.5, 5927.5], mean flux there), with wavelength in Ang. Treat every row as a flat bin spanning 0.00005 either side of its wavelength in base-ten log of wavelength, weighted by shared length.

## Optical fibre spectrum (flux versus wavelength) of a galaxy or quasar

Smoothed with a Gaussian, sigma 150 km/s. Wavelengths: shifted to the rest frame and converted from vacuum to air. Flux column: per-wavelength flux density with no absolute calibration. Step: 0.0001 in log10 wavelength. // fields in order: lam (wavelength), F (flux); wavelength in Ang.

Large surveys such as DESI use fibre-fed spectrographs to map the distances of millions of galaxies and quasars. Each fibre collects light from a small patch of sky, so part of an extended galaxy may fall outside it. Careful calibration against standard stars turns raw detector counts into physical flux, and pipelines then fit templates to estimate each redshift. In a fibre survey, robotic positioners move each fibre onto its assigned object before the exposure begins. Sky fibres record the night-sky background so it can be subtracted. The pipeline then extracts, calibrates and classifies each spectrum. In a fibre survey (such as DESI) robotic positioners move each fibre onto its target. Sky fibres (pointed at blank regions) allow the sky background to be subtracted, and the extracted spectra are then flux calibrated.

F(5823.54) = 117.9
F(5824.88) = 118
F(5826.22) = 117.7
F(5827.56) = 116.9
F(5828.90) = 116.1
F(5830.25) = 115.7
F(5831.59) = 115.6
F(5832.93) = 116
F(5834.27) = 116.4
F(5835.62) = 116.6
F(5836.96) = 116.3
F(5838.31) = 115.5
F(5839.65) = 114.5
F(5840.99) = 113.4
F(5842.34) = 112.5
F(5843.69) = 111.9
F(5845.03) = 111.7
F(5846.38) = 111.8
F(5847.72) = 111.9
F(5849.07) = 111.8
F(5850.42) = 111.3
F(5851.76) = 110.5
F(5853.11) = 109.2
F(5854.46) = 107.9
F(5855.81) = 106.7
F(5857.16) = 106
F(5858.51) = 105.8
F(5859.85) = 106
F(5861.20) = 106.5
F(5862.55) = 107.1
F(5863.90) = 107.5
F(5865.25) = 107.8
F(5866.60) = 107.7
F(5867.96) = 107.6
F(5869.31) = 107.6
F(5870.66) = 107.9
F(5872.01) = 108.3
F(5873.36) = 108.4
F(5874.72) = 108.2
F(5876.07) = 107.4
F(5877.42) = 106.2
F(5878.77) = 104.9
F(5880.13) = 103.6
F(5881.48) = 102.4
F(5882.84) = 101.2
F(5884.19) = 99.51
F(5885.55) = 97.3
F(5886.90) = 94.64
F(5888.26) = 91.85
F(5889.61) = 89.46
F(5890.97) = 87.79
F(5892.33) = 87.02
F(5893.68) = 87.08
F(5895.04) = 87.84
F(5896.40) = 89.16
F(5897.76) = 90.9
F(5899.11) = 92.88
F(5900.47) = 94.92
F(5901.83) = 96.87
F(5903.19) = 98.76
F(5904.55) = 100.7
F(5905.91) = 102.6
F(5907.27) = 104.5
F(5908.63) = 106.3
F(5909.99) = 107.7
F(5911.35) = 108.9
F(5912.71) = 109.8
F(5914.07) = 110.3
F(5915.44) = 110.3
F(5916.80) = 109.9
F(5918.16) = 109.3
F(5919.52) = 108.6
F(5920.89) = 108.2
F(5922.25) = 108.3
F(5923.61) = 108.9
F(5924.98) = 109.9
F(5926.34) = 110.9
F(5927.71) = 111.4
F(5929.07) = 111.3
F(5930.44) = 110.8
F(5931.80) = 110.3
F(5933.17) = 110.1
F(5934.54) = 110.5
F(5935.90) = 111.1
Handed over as 0.9 Ang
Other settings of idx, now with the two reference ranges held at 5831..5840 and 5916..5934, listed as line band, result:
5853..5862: 0.6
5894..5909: 2.0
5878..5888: 1.1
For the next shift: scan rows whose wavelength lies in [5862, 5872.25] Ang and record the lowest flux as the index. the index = 107.1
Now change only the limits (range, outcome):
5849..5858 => 106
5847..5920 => 87.02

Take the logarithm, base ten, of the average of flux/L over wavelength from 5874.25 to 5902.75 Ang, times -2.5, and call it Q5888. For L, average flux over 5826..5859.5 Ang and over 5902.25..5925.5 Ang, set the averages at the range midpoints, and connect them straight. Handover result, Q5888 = 0.14 mag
